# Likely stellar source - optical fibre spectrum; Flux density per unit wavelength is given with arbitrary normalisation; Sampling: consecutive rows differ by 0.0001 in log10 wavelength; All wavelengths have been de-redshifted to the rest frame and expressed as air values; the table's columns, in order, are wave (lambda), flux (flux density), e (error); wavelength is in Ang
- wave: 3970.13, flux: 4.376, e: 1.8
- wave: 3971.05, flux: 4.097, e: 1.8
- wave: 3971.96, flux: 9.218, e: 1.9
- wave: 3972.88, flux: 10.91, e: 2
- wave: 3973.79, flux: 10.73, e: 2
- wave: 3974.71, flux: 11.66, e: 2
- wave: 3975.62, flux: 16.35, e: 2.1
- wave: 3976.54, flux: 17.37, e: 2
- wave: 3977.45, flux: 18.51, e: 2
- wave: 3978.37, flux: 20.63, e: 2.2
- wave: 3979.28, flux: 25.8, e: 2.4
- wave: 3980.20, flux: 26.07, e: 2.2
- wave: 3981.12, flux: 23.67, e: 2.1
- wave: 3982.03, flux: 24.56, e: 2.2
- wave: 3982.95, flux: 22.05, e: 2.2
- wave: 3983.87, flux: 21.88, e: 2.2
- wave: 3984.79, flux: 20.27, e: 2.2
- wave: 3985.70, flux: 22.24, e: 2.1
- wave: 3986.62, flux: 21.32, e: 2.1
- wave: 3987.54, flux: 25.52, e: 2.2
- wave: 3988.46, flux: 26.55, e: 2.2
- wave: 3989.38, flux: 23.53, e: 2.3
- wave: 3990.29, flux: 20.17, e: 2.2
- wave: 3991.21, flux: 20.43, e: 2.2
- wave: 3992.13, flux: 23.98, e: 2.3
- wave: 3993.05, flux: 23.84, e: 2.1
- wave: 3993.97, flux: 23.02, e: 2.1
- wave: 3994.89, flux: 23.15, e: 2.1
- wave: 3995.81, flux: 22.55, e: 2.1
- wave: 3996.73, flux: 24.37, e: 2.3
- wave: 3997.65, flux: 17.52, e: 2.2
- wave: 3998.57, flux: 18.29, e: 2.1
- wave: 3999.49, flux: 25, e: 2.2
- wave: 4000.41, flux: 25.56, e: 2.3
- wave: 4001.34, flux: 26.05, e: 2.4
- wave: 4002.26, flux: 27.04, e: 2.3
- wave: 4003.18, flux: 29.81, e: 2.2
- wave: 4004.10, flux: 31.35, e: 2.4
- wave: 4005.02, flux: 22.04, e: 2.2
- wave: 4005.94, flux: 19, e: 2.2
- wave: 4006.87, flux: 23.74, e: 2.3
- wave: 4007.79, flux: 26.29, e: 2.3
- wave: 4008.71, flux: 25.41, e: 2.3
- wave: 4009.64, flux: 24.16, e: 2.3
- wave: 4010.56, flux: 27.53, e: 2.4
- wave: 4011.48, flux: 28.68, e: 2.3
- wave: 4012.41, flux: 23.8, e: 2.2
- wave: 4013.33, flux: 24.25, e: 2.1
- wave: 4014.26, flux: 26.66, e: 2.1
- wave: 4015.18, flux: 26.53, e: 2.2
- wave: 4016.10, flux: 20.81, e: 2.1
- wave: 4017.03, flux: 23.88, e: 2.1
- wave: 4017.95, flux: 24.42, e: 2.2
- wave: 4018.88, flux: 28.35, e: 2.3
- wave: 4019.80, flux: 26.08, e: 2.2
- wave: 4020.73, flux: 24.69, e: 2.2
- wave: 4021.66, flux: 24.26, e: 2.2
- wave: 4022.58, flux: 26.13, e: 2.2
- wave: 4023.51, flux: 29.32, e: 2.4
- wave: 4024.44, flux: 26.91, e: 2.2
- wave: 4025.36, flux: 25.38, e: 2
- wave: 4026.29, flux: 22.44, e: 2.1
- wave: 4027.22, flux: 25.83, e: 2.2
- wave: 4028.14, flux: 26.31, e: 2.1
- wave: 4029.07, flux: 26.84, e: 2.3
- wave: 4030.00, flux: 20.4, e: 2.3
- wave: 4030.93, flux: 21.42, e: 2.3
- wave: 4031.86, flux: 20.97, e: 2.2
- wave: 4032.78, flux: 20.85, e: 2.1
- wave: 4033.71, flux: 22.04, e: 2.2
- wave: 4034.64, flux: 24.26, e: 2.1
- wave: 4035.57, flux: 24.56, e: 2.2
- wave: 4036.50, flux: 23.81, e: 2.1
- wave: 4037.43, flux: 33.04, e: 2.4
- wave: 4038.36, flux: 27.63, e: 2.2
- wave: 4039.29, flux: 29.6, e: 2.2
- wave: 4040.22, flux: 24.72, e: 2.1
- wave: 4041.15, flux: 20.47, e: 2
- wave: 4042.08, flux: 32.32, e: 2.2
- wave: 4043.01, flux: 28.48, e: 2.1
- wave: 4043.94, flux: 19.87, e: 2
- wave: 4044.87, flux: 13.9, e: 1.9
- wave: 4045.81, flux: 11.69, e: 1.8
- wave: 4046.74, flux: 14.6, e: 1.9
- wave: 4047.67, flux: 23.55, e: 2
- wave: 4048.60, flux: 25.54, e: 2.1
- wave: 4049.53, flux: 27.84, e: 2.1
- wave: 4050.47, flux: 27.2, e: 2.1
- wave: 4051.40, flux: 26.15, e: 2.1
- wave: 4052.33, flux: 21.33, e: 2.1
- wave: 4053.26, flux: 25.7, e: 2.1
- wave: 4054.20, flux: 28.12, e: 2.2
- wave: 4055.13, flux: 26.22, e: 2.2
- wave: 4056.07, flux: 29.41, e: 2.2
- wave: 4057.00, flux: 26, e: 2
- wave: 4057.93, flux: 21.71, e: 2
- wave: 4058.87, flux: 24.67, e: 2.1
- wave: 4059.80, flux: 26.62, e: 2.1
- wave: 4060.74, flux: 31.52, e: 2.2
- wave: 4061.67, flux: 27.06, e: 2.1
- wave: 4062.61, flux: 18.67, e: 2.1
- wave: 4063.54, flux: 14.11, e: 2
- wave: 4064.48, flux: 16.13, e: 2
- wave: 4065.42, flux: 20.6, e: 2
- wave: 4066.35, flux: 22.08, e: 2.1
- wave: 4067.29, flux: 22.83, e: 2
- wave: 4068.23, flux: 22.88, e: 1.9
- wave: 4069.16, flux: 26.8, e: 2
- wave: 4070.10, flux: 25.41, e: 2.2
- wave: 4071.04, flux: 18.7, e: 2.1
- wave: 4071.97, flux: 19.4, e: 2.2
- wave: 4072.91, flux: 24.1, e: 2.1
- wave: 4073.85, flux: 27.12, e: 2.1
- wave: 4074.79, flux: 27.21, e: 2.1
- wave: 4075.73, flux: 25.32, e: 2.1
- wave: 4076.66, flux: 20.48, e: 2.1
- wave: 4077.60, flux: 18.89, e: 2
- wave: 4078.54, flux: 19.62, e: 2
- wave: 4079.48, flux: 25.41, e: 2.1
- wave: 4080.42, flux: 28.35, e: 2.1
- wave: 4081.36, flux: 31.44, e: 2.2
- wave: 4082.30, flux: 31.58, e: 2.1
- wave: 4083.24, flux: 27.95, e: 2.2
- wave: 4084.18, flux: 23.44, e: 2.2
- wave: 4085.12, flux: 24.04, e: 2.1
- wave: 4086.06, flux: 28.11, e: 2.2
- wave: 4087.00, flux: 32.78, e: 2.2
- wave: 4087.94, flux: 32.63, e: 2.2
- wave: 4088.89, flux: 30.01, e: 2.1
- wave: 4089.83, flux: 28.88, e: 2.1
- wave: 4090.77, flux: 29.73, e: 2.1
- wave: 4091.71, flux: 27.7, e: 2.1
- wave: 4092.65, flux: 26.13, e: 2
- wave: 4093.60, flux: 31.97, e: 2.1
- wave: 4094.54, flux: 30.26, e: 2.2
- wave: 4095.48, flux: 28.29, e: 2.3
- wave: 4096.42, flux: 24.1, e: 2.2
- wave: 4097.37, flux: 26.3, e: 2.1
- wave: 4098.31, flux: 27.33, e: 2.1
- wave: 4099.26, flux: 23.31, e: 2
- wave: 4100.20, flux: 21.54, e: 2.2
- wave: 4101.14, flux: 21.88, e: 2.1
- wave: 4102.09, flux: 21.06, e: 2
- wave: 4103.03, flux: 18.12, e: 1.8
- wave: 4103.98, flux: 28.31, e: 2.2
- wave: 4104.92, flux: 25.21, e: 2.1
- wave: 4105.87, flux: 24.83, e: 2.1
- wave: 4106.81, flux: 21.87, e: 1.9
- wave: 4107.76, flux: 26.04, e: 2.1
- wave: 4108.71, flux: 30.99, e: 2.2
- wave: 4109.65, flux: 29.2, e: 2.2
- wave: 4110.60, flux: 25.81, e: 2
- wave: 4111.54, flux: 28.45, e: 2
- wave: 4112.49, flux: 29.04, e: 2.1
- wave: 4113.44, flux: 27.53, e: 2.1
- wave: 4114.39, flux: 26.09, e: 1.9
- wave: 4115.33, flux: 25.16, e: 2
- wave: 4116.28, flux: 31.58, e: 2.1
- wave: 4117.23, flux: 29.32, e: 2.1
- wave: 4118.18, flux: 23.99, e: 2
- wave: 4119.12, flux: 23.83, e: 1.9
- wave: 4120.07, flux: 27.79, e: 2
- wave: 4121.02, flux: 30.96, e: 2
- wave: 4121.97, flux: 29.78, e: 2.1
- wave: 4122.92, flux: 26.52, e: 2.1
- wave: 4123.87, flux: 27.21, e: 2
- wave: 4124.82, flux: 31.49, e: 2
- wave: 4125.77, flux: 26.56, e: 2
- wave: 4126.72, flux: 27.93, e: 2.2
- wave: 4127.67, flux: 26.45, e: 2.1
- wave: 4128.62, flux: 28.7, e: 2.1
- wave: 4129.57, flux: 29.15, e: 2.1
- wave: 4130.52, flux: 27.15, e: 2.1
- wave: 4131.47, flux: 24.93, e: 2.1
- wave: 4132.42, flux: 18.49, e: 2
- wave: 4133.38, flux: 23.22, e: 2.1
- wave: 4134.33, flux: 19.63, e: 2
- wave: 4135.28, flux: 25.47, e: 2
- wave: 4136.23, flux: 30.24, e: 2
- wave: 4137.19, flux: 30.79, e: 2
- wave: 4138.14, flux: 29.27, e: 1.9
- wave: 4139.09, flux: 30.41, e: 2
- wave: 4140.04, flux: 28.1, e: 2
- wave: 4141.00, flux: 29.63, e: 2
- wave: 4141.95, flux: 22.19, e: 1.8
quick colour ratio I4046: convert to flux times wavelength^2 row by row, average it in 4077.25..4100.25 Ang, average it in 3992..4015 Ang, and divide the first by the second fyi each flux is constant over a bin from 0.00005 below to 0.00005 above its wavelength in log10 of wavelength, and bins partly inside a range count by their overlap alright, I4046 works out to 1.2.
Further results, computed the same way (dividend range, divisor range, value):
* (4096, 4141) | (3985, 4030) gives 1.14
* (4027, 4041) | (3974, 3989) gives 1.19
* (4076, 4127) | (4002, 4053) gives 1.13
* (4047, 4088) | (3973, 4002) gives 1.19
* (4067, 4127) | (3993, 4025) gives 1.11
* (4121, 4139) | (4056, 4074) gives 1.21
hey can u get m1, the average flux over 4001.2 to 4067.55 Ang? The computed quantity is 24.5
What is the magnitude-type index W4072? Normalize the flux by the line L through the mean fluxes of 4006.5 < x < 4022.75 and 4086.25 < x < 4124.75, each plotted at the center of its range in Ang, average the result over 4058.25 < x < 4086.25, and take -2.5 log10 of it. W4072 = 0.11 mag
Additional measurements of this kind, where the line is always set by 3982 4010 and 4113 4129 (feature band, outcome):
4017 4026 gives -0.068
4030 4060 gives 0.047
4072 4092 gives -0.012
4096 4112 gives 0.091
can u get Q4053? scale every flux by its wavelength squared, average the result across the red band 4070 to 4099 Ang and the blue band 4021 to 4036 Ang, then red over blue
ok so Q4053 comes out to 1.1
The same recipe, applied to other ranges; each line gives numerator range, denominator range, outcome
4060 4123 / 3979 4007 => 1.15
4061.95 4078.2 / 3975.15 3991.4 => 1.03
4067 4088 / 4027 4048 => 1.11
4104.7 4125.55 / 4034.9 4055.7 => 1.16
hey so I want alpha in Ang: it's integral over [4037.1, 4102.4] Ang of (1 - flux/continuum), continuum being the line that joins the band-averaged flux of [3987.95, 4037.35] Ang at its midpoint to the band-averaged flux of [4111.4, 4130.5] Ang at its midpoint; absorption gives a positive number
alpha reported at 3.1 Ang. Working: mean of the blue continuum 24.4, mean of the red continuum 27.8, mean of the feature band 25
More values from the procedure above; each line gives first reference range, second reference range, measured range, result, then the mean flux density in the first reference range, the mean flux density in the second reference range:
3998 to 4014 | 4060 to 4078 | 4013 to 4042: -0.9 Ang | 25.1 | 22.7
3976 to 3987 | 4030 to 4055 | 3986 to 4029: -3.5 Ang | 22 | 23.8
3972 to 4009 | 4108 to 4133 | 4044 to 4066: 1.6 Ang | 22.1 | 27.4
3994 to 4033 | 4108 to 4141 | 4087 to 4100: -0.8 Ang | 24.6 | 27.4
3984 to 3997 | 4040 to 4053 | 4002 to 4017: -1.7 Ang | 22.9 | 22.7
